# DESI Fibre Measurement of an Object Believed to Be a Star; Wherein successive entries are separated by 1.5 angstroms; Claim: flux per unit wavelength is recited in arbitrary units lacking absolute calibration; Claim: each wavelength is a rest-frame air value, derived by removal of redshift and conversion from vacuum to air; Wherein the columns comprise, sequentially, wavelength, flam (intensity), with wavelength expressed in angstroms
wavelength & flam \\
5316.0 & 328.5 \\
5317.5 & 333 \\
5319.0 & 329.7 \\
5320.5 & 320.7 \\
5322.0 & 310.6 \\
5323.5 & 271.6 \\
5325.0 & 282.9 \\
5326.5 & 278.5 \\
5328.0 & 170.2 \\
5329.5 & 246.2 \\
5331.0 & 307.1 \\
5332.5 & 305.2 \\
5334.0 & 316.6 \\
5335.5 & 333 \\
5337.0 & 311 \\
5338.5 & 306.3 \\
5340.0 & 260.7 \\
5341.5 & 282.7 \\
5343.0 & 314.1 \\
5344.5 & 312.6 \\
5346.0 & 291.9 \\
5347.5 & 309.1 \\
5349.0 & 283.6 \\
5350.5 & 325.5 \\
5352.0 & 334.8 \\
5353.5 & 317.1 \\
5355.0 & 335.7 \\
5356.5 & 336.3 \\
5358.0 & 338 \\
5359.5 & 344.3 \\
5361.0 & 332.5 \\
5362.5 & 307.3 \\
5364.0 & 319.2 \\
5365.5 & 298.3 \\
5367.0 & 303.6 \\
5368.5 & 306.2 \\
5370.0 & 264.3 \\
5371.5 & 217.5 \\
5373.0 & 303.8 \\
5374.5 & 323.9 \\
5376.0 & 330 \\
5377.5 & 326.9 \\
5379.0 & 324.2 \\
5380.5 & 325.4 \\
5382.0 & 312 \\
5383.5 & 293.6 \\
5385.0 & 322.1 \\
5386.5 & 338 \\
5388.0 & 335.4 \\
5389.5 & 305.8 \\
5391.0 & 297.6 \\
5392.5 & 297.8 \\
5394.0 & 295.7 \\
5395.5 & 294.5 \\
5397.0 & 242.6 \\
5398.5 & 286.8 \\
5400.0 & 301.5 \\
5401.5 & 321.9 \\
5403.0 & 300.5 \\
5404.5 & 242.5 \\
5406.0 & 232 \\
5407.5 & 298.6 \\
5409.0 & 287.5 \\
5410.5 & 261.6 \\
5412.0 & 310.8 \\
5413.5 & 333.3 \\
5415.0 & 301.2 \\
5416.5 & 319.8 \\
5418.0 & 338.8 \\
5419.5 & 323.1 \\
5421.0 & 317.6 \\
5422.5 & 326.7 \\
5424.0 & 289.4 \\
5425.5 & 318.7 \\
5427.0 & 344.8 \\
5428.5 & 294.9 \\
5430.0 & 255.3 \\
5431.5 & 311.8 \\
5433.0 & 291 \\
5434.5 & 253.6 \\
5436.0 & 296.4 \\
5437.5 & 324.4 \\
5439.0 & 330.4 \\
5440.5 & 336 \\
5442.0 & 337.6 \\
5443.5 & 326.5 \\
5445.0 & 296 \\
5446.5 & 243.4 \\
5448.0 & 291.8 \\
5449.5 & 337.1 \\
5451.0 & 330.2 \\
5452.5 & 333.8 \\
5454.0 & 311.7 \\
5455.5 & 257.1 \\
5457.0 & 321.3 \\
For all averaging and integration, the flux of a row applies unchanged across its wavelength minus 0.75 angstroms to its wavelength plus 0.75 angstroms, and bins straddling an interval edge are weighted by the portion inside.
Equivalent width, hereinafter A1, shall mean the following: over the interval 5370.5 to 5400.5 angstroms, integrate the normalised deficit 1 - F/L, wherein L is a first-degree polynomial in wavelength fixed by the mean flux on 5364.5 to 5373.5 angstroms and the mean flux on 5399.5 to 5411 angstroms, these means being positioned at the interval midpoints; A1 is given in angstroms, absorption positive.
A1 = -2.3 angstroms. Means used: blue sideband 283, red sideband 281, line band 303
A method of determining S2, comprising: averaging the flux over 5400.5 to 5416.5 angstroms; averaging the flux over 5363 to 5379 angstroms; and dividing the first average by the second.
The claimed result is 0.97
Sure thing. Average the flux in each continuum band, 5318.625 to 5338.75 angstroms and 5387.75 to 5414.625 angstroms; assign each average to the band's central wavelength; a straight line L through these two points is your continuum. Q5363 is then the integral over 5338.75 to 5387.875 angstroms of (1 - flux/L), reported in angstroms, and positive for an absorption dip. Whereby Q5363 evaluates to -3.3 angstroms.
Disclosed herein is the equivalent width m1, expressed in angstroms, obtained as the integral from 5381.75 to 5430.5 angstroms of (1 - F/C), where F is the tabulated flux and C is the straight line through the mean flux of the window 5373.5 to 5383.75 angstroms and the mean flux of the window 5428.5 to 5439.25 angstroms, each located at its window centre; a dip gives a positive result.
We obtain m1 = 0.82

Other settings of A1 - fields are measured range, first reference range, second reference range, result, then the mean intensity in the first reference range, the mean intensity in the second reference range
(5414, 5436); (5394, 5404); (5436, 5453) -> -0.1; 290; 316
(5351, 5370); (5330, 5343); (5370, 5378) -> -1.4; 302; 296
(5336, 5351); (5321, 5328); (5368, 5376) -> -1.1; 275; 287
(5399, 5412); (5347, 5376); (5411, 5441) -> 1.2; 311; 310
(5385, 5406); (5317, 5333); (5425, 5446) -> 0.3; 286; 307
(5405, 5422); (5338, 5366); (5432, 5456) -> 0.4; 313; 307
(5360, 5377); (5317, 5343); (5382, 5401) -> -0.2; 292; 302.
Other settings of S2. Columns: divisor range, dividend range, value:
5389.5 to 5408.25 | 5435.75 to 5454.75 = 1.11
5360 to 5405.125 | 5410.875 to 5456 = 1.02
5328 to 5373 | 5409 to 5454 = 1.02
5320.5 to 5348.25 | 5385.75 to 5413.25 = 1.01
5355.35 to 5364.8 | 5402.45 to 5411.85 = 0.83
